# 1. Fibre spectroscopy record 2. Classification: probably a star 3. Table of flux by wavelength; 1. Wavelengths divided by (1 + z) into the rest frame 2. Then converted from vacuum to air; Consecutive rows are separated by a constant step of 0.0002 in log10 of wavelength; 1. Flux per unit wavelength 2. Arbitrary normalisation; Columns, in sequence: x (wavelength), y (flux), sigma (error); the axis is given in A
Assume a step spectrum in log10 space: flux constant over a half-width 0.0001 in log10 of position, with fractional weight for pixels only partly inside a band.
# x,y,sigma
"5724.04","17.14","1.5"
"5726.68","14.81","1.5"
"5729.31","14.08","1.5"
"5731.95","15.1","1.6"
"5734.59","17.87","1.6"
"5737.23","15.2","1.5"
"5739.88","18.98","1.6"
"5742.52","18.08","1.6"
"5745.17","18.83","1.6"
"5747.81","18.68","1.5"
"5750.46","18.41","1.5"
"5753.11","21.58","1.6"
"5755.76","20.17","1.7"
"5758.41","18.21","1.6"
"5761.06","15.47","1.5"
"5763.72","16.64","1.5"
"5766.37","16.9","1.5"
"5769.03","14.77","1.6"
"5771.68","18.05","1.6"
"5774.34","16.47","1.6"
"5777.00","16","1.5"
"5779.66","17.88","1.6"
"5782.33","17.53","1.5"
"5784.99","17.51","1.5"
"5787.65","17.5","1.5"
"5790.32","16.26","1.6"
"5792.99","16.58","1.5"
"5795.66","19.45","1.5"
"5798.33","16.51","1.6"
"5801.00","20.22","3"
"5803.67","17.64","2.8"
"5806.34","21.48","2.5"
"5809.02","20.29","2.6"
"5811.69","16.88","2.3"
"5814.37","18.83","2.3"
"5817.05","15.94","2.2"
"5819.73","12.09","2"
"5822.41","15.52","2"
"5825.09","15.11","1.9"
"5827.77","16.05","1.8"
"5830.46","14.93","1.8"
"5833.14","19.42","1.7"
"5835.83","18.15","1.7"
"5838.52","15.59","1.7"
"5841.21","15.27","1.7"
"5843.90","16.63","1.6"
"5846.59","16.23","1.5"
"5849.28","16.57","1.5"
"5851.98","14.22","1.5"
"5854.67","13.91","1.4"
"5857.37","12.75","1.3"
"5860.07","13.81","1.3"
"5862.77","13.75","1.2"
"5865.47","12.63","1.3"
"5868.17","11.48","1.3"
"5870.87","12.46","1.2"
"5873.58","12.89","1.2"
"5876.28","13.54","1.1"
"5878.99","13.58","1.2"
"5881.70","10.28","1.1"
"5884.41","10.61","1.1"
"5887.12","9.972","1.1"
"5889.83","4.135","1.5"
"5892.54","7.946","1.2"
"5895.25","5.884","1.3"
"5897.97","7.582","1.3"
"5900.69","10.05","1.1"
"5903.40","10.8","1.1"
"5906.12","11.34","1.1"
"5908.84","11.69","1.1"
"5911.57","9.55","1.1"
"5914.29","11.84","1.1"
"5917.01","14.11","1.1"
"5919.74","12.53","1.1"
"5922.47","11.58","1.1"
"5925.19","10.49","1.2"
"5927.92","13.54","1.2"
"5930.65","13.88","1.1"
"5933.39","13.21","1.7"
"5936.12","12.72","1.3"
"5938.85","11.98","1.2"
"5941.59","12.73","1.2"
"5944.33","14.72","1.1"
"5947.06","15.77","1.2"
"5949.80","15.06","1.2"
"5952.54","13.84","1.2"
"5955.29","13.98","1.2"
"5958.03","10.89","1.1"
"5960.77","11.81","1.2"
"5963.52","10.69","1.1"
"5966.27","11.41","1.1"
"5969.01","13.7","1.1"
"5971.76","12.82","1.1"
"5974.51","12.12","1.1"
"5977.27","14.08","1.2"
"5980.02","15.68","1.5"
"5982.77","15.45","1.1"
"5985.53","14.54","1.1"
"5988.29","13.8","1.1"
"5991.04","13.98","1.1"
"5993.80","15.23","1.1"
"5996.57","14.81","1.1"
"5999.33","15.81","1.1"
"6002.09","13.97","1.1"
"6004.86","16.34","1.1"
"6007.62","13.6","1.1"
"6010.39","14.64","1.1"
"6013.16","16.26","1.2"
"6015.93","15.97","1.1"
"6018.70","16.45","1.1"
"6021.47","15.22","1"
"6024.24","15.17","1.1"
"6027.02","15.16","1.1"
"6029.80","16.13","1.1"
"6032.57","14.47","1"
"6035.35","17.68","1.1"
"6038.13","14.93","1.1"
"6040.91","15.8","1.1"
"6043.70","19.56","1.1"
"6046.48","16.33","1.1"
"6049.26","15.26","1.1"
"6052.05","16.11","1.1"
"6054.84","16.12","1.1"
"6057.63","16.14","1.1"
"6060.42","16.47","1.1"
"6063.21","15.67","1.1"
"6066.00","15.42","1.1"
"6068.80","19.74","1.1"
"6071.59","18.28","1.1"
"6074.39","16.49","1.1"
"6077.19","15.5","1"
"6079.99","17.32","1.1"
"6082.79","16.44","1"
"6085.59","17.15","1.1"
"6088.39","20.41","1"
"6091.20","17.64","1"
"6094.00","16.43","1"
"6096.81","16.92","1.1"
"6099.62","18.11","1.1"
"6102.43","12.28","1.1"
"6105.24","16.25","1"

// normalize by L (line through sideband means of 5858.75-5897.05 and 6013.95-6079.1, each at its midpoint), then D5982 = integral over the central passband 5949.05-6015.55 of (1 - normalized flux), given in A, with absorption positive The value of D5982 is 1.3 A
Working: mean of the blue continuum 10.9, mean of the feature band 14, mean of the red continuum 16.3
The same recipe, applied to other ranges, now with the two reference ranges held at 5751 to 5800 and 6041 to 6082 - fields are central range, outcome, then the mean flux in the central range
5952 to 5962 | 2.61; 12.5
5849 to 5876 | 6.11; 13.3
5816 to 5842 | 2.24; 15.8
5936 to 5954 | 3.28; 13.9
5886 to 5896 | 5.94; 6.99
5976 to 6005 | 3.55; 14.8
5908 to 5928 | 6.16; 11.8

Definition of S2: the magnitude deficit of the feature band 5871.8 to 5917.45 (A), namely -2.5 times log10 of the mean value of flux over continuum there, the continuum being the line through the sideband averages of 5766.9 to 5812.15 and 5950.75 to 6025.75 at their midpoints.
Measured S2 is 0.47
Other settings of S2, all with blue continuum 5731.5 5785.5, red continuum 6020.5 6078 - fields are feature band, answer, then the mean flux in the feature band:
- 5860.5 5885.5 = 0.34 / 12.4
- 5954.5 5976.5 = 0.34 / 12.2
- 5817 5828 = 0.17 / 14.7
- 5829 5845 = 0.04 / 16.7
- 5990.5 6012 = 0.12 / 14.8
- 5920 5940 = 0.32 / 12.5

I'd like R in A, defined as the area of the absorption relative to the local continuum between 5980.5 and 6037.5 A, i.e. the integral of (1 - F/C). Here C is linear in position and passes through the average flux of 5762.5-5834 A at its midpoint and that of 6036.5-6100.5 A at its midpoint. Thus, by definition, 5.7 A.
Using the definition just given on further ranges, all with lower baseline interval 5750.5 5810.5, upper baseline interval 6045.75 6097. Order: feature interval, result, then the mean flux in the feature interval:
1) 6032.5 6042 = 0.60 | 15.9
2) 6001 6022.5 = 2.18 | 15.3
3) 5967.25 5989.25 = 4.09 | 14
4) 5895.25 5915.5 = 8.52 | 10.1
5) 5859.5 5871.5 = 3.27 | 12.8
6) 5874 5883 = 2.57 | 12.5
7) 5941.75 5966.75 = 5.92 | 13.2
